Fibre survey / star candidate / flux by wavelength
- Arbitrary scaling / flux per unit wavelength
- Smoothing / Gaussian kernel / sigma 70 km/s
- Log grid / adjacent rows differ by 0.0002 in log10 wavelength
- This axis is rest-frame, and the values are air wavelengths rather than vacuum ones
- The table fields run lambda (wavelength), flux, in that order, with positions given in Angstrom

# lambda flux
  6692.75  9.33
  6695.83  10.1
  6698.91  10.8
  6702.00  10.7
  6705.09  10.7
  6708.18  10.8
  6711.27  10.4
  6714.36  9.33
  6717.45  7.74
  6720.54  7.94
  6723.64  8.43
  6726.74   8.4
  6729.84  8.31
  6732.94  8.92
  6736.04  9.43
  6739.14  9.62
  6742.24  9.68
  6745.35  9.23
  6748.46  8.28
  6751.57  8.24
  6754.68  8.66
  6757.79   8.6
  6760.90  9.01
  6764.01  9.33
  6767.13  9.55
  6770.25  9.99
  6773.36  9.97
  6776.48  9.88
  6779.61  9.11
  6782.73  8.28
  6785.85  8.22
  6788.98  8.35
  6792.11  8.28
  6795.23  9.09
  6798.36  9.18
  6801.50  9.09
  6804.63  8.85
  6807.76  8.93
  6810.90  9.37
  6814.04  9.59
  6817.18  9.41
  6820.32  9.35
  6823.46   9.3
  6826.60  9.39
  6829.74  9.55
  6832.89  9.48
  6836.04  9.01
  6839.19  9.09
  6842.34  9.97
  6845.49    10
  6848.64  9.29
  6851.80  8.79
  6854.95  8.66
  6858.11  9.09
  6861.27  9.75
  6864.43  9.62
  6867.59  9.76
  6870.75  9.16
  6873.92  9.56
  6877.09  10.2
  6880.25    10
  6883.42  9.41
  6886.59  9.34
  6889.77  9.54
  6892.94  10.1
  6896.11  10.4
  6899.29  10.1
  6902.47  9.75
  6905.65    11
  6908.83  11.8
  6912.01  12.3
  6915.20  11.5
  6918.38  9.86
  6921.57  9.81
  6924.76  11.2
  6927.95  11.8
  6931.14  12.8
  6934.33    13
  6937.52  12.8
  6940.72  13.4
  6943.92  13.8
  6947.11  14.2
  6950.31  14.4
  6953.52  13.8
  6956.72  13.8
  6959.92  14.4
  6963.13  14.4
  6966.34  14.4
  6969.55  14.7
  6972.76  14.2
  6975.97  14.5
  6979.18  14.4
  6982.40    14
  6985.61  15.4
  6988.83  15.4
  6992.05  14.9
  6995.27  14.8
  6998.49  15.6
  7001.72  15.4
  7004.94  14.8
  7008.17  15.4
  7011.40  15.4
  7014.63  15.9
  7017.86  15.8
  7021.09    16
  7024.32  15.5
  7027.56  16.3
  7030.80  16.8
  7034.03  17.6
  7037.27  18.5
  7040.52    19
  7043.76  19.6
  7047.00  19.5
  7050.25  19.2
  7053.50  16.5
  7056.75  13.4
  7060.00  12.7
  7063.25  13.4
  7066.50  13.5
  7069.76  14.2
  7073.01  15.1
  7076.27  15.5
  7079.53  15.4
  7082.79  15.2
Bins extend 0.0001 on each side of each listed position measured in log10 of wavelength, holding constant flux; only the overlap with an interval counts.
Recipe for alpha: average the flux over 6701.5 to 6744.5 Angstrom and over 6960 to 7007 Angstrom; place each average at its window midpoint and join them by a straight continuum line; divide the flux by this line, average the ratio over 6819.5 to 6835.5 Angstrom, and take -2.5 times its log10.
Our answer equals 0.22 mag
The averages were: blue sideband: 9.28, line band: 9.39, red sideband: 14.8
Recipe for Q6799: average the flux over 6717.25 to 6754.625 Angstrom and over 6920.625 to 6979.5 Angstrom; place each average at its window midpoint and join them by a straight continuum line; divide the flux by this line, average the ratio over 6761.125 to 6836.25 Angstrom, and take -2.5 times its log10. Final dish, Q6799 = 0.10 mag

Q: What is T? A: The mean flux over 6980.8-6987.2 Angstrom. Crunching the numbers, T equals 14.7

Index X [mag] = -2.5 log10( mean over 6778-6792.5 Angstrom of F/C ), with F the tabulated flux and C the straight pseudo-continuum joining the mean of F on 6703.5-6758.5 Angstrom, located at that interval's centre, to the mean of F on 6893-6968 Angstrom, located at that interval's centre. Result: 0.175 mag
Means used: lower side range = 9.05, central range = 8.46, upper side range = 12.3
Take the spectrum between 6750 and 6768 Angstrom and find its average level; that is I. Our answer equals 8.87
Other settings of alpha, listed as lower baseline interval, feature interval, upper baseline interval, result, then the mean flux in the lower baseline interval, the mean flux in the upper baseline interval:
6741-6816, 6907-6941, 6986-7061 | 0.14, 9.03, 16.3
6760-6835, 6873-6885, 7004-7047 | 0.21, 9.19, 16.8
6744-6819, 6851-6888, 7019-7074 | 0.21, 9.02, 16.3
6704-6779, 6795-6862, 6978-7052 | 0.23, 9.17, 16.3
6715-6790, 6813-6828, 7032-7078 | 0.12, 8.89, 16.3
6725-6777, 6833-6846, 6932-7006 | 0.19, 9.11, 14.4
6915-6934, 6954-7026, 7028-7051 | 0.03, 11.3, 18.5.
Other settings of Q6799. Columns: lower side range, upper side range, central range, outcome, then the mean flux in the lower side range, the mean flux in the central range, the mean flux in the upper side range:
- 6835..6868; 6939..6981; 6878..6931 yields 0.11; 9.36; 10.6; 14.2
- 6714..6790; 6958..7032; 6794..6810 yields 0.13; 8.9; 9.04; 15.1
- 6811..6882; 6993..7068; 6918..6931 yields 0.12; 9.45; 11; 16.1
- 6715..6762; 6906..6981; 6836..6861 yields 0.19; 8.71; 9.28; 13.1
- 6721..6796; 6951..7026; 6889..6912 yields 0.20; 8.94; 10.5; 14.9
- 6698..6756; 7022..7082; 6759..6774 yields 0.06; 9.22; 9.53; 16.2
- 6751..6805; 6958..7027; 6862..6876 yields 0.21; 9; 9.56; 15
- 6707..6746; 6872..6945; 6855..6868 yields 0.12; 9.08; 9.43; 11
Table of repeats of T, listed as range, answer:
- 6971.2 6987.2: 14.5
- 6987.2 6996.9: 15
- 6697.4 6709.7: 10.7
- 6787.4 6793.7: 8.32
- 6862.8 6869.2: 9.7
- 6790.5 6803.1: 8.91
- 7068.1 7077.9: 14.9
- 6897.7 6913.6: 11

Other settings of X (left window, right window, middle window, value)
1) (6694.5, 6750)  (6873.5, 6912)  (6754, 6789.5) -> 0.06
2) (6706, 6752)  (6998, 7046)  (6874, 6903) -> 0.31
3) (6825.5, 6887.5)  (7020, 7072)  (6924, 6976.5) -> -0.06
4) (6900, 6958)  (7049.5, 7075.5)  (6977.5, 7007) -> -0.12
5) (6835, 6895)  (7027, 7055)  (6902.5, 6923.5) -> 0.09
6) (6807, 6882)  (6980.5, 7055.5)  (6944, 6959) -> -0.03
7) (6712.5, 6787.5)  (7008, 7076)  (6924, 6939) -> 0.09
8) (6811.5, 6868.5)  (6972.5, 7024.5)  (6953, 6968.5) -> -0.03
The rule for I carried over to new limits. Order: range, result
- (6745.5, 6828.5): 9.06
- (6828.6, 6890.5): 9.46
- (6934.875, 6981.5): 14.1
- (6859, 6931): 10.3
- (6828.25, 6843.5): 9.4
